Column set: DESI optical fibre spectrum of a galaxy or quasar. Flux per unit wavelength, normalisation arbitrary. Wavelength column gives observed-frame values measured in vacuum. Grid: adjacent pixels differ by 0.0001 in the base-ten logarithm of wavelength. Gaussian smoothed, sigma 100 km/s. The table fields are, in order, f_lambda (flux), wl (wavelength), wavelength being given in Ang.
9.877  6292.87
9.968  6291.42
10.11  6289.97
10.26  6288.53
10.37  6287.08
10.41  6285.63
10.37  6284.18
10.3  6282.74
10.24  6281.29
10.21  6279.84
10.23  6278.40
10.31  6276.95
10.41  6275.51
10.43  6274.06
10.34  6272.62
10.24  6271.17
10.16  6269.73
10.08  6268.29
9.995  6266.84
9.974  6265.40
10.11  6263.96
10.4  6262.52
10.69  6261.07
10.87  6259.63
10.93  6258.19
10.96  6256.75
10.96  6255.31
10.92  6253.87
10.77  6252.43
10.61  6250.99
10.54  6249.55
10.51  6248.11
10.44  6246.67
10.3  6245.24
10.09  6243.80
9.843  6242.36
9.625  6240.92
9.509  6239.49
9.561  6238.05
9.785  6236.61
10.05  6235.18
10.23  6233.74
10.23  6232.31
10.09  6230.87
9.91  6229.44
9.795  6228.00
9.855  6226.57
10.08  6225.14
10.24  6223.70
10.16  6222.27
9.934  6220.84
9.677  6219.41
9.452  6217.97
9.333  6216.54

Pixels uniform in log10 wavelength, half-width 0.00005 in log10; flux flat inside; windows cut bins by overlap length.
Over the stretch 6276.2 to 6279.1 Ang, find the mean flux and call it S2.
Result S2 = 10.3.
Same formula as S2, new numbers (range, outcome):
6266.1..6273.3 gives 10.2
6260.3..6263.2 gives 10.5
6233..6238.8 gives 9.9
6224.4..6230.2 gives 9.91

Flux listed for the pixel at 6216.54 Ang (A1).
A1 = 9.333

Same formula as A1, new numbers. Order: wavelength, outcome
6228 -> 9.795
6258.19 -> 10.93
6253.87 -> 10.92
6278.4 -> 10.23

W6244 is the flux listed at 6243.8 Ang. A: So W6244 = 10.09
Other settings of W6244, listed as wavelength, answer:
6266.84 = 9.995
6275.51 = 10.41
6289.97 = 10.11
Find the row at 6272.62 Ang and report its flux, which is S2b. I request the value 10.34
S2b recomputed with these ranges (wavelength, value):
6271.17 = 10.24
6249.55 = 10.54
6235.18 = 10.05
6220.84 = 9.934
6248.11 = 10.51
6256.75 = 10.96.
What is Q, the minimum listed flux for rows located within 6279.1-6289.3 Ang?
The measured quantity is 10.21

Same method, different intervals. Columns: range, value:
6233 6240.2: 9.509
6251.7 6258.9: 10.77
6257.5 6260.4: 10.87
